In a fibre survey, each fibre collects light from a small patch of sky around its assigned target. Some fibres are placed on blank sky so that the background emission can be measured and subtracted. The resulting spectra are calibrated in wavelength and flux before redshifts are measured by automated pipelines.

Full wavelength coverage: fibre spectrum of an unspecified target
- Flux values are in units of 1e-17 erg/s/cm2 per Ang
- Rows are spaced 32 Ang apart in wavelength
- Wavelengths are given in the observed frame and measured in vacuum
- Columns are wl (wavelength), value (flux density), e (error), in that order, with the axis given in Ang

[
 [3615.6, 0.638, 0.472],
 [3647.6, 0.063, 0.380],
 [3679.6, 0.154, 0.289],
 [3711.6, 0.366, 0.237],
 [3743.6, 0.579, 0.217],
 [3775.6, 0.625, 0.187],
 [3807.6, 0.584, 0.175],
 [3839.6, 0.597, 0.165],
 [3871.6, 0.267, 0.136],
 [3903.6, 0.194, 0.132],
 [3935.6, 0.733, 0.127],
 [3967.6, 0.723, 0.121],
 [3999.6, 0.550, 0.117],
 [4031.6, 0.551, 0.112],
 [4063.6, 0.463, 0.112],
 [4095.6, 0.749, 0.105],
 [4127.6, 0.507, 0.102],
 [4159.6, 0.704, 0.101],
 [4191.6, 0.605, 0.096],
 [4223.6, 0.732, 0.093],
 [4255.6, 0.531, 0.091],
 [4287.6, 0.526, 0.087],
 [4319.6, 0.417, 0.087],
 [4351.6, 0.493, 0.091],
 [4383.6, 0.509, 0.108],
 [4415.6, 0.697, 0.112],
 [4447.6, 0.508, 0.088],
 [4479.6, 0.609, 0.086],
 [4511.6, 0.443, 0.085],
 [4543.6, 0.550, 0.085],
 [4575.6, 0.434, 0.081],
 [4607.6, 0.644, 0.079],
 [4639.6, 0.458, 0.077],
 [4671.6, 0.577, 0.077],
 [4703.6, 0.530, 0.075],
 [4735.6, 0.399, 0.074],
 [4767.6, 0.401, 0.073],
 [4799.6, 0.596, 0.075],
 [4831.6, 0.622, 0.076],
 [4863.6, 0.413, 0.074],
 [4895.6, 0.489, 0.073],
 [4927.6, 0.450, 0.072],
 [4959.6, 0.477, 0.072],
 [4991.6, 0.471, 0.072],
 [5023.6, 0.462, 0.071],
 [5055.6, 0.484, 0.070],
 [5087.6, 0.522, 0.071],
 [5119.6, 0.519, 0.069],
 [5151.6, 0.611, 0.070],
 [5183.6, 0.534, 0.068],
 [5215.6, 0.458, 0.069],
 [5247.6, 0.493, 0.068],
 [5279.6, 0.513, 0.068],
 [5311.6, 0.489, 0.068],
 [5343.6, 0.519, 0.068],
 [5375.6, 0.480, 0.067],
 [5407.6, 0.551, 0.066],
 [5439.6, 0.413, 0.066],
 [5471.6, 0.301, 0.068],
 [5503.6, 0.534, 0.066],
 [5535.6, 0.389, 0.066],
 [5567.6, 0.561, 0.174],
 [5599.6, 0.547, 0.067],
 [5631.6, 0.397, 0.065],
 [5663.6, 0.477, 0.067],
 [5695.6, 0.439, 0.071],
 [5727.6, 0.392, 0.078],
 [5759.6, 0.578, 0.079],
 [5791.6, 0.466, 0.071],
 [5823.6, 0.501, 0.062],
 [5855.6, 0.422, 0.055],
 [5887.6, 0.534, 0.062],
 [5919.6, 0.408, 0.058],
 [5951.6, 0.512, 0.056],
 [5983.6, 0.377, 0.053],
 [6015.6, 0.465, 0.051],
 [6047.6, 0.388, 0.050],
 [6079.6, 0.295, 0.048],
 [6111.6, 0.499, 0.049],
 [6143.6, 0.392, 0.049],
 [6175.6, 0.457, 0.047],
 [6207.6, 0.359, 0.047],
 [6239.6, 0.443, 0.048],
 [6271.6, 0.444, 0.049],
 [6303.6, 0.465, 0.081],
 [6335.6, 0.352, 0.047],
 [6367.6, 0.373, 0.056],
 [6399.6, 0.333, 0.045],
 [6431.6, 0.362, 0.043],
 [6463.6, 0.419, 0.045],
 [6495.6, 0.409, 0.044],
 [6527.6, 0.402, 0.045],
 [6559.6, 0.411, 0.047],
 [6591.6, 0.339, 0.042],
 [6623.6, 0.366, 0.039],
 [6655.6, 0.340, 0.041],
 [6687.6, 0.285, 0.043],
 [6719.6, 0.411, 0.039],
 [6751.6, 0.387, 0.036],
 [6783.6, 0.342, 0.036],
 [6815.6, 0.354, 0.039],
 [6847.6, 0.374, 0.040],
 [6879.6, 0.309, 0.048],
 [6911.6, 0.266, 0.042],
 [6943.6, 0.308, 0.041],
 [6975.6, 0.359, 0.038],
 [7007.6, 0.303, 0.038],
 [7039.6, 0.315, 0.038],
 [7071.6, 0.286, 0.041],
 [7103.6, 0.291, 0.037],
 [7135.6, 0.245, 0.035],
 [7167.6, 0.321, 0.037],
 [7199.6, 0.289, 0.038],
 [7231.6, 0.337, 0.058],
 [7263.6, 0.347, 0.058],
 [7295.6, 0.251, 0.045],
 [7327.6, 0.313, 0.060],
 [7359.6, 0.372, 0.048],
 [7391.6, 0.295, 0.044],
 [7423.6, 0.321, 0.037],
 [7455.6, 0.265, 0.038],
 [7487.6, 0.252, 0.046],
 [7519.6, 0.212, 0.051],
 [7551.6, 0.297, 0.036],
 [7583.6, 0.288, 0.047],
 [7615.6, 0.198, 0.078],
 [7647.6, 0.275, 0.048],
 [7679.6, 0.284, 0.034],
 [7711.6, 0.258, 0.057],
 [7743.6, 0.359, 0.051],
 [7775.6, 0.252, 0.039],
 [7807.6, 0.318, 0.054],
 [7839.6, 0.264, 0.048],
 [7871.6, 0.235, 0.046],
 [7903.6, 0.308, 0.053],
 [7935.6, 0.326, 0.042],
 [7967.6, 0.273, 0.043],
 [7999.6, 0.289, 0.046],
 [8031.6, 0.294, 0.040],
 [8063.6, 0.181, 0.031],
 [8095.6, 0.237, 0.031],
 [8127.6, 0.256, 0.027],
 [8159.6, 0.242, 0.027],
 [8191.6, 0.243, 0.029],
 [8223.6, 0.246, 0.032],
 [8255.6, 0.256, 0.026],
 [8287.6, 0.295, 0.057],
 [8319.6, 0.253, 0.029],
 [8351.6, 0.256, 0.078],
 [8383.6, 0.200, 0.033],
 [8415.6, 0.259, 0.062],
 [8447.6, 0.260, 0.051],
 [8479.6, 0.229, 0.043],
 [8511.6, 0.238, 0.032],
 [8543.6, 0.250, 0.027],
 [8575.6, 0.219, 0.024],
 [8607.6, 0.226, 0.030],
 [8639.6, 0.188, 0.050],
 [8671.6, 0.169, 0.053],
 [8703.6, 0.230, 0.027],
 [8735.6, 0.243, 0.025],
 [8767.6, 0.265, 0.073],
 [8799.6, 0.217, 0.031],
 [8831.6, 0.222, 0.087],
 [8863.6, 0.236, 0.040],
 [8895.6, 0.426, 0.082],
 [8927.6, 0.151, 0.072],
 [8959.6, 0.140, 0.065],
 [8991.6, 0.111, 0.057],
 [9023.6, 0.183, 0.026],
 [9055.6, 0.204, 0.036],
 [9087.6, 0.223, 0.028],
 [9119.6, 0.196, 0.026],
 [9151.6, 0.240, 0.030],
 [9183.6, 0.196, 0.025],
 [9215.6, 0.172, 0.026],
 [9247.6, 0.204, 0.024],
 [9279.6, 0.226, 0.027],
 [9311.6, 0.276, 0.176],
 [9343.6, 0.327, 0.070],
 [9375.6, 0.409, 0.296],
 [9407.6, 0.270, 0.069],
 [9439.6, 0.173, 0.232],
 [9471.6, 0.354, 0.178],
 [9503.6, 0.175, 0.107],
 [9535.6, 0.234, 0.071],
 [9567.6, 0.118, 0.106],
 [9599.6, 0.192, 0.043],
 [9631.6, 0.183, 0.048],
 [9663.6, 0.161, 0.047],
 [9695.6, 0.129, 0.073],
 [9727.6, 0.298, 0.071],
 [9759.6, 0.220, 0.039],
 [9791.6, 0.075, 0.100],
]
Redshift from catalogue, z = 0.947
